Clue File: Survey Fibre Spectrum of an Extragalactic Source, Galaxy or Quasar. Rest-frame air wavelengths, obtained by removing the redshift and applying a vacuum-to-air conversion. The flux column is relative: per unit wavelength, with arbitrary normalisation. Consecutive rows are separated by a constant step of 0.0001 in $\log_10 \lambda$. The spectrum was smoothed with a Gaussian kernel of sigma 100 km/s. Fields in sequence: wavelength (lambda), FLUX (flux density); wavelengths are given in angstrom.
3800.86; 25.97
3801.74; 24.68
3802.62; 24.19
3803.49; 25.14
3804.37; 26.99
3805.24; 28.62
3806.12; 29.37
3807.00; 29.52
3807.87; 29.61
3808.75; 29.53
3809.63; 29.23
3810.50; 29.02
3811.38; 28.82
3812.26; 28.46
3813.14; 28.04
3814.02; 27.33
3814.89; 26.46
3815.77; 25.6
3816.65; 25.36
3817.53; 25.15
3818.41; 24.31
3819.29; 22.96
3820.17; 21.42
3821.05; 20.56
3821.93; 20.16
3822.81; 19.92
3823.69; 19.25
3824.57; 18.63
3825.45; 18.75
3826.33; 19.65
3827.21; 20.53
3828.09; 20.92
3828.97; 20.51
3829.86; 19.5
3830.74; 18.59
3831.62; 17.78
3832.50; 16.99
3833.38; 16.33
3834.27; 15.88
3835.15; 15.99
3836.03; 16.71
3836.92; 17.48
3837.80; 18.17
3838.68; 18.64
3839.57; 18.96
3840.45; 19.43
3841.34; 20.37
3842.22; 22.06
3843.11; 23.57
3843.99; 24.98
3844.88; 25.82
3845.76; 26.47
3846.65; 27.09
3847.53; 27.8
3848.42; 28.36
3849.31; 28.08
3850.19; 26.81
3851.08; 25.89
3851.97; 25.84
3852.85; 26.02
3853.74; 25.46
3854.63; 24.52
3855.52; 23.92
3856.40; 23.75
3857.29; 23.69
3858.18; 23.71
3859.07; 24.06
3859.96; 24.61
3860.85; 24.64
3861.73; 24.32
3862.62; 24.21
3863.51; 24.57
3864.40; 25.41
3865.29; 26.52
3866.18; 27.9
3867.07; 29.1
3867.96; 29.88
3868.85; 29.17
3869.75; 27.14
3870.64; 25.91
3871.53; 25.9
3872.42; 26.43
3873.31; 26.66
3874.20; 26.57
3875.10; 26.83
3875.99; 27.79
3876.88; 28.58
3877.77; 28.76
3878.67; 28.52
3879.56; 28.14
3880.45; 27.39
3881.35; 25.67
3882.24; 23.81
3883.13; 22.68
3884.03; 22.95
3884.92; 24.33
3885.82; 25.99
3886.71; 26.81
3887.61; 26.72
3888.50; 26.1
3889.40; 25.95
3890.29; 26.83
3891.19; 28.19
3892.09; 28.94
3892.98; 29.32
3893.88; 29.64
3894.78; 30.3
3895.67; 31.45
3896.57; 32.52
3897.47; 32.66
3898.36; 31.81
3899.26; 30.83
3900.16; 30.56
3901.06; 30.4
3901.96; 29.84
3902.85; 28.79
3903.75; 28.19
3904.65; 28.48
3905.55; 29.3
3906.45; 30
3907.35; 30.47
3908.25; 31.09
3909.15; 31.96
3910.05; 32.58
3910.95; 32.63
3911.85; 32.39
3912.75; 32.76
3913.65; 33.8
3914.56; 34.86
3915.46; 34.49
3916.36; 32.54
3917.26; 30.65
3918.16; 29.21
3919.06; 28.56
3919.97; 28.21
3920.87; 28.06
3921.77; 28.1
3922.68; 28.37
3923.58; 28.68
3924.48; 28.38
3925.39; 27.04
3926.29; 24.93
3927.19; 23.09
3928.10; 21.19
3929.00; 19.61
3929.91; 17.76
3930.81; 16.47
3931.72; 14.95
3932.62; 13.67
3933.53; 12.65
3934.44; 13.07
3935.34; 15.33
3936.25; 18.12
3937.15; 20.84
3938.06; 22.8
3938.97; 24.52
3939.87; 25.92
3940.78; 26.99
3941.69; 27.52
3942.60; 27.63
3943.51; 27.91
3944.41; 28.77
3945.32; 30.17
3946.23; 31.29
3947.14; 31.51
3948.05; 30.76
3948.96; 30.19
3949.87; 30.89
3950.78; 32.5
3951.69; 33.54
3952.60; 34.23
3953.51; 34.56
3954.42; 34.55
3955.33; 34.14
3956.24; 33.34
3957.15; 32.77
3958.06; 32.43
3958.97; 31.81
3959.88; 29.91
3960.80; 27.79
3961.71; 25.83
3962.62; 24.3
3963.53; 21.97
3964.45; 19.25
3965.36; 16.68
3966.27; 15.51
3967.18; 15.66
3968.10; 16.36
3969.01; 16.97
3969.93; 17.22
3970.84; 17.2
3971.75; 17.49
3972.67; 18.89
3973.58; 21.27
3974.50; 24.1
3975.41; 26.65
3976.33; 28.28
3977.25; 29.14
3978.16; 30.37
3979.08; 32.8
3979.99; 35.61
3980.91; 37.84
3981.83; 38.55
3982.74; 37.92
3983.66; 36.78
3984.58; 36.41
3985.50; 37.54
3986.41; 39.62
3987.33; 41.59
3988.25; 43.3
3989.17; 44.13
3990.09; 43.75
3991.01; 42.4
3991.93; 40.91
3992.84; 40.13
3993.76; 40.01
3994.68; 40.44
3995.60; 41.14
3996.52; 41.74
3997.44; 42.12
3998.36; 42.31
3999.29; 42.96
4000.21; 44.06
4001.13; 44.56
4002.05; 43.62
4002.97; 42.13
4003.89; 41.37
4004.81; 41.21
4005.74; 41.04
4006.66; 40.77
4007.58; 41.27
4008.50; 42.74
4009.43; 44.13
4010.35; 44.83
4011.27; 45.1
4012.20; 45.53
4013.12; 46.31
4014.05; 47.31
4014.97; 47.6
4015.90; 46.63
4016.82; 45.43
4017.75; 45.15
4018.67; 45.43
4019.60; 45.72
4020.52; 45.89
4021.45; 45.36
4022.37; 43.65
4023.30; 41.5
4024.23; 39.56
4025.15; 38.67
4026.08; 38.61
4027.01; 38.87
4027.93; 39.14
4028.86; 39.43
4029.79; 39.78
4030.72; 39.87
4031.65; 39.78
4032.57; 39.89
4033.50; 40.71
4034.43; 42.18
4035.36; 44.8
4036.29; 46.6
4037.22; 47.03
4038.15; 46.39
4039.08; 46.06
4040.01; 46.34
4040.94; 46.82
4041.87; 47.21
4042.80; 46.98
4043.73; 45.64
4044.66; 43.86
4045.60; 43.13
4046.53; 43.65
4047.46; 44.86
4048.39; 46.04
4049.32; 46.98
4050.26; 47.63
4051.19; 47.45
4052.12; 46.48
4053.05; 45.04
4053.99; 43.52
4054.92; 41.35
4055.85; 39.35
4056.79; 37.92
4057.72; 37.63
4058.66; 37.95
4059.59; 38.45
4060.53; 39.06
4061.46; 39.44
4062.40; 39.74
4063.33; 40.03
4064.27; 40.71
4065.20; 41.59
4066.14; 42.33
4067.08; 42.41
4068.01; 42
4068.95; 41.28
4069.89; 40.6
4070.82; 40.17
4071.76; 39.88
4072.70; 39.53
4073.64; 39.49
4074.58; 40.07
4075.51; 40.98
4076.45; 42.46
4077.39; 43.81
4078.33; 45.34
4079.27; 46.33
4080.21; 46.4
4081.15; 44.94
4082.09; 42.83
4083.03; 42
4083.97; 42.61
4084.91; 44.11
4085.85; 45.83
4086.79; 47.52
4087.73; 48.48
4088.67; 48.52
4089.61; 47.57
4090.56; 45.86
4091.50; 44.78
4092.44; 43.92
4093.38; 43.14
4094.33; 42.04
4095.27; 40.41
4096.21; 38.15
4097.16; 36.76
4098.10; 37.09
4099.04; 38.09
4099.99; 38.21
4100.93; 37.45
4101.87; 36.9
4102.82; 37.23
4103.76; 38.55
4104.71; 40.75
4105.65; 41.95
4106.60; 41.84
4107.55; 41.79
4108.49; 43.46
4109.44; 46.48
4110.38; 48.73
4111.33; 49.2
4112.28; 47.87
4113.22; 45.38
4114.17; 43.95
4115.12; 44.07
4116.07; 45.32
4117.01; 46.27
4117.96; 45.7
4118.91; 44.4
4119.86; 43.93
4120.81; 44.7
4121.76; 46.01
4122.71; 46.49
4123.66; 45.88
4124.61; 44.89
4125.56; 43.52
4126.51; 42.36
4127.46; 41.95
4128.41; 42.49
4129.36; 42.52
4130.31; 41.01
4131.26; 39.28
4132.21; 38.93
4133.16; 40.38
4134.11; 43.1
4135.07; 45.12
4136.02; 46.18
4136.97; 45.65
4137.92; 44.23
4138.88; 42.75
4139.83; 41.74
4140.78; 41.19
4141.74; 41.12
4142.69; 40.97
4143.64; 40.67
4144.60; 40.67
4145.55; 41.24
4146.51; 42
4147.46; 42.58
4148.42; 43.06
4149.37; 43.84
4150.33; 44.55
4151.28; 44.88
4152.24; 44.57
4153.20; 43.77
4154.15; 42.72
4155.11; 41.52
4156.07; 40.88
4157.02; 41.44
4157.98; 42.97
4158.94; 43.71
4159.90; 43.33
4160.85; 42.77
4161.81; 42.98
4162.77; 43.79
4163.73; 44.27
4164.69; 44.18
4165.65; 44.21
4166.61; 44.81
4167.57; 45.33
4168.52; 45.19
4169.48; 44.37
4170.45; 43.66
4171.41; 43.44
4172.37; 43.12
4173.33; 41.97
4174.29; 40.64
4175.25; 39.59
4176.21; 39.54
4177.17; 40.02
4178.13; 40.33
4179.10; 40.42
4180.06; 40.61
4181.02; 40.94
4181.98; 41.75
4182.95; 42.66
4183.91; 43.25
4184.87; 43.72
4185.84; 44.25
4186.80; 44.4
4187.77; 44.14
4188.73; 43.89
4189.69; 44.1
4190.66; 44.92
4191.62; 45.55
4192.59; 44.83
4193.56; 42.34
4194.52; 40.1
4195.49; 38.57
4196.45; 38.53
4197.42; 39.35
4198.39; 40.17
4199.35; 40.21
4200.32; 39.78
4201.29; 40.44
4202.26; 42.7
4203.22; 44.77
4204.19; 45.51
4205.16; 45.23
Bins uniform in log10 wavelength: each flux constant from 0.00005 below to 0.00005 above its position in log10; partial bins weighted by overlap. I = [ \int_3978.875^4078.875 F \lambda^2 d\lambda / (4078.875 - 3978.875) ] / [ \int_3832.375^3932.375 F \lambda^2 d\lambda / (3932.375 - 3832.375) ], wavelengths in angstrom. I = 1.73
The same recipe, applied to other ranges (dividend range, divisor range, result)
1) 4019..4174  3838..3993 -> 1.70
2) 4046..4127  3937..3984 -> 1.66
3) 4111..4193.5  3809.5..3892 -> 2.07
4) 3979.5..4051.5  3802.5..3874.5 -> 1.95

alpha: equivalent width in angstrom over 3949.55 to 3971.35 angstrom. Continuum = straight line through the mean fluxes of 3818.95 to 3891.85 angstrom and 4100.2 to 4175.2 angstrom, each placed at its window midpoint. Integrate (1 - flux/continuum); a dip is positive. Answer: 3.3 angstrom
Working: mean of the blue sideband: 23.8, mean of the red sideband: 43.1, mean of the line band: 26.2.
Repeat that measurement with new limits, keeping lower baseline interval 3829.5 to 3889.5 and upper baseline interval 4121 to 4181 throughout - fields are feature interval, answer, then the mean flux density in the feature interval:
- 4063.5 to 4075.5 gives -1.0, 40.8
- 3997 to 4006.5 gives -2.6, 42.5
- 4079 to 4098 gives -2.5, 43.9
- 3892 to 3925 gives -3.8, 30.6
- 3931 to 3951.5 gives 3.5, 24.5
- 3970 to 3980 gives 2.2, 24.9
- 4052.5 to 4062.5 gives -0.9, 40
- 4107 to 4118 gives -1.5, 45.7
